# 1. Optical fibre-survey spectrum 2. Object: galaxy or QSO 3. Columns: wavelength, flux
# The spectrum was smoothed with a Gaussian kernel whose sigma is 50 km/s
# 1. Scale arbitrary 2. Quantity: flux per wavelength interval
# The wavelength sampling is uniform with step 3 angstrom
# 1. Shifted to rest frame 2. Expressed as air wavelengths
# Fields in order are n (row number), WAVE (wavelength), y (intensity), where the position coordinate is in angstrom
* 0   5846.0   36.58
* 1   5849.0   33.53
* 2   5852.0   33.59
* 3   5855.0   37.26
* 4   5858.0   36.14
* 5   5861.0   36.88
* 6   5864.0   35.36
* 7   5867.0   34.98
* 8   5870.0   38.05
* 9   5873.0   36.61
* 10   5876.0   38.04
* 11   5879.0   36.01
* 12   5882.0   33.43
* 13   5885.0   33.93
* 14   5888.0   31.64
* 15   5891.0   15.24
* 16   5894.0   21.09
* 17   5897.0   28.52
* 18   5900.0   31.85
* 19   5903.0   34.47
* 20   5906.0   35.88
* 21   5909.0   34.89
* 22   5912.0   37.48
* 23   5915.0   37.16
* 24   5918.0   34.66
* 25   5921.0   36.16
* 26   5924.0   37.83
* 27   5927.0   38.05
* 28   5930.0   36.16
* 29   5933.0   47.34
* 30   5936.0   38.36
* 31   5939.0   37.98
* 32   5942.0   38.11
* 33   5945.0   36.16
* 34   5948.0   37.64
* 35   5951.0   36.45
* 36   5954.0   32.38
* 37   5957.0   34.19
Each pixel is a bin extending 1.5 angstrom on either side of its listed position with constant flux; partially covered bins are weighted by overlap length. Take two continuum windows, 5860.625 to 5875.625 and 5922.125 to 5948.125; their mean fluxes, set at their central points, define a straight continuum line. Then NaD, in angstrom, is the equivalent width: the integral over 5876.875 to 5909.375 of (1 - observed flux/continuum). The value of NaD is 5.8 angstrom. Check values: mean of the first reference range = 36.5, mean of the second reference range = 38.6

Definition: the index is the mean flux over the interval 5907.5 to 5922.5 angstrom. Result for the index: 36.1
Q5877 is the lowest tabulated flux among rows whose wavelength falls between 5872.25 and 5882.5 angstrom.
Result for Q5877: 33.43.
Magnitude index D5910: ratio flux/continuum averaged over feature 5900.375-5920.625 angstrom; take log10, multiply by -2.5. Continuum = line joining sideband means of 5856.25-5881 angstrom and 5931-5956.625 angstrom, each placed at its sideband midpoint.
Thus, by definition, 0.050 mag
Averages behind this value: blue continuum 36.5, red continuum 37.8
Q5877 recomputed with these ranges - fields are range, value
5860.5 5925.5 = 15.24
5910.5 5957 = 32.38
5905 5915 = 34.89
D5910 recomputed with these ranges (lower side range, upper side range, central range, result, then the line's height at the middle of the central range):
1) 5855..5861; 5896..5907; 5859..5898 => 0.08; 34.8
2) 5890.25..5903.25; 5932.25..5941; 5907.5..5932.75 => -0.08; 34.5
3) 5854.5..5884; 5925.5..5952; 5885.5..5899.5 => 0.41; 37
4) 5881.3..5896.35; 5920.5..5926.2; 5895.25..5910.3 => -0.06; 31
